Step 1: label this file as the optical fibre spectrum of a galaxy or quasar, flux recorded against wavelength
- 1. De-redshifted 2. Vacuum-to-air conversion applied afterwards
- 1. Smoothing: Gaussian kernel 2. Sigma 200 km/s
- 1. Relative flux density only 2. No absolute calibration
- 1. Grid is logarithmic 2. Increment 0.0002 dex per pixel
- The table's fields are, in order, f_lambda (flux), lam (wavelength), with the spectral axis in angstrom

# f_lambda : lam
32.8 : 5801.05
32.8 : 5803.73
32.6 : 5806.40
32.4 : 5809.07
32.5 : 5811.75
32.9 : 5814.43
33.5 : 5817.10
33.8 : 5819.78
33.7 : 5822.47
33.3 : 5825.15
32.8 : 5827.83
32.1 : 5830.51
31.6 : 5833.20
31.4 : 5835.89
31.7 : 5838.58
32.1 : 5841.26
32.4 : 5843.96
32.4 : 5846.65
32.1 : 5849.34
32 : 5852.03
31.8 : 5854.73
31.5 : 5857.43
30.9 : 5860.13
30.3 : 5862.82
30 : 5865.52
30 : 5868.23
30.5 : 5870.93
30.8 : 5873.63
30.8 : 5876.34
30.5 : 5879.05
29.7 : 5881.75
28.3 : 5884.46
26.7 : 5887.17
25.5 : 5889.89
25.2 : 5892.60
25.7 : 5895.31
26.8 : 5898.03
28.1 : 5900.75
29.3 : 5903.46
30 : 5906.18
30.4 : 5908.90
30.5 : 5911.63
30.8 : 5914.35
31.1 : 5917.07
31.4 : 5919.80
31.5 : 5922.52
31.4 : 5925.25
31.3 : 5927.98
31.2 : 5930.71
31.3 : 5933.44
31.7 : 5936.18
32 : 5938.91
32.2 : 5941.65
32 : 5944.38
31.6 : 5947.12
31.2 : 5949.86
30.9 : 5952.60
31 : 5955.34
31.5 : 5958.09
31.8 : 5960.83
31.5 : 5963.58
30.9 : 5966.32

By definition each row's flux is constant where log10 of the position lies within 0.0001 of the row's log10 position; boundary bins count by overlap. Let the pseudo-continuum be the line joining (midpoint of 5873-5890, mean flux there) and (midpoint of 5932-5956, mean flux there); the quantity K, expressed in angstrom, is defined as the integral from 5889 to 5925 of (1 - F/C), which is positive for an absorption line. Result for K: 1.2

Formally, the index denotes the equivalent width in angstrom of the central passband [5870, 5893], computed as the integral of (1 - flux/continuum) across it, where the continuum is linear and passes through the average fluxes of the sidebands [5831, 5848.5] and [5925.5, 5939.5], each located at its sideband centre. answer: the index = 2.1 angstrom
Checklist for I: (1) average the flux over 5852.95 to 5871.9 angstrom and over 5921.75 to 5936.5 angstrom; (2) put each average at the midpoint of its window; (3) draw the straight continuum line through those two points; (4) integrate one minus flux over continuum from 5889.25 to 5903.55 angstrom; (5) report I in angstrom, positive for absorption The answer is 2.1 angstrom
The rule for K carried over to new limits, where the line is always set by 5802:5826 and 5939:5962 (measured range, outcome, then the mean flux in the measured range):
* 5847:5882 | 1.7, 30.9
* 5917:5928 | 0.2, 31.4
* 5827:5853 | 0.6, 32.1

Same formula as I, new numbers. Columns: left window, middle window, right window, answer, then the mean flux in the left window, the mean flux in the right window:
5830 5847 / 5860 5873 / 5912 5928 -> 0.6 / 31.9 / 31.2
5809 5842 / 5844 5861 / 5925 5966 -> 0.3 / 32.6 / 31.5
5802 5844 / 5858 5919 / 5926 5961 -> 5.3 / 32.6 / 31.5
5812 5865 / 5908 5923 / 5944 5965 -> 0.4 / 32.2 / 31.4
